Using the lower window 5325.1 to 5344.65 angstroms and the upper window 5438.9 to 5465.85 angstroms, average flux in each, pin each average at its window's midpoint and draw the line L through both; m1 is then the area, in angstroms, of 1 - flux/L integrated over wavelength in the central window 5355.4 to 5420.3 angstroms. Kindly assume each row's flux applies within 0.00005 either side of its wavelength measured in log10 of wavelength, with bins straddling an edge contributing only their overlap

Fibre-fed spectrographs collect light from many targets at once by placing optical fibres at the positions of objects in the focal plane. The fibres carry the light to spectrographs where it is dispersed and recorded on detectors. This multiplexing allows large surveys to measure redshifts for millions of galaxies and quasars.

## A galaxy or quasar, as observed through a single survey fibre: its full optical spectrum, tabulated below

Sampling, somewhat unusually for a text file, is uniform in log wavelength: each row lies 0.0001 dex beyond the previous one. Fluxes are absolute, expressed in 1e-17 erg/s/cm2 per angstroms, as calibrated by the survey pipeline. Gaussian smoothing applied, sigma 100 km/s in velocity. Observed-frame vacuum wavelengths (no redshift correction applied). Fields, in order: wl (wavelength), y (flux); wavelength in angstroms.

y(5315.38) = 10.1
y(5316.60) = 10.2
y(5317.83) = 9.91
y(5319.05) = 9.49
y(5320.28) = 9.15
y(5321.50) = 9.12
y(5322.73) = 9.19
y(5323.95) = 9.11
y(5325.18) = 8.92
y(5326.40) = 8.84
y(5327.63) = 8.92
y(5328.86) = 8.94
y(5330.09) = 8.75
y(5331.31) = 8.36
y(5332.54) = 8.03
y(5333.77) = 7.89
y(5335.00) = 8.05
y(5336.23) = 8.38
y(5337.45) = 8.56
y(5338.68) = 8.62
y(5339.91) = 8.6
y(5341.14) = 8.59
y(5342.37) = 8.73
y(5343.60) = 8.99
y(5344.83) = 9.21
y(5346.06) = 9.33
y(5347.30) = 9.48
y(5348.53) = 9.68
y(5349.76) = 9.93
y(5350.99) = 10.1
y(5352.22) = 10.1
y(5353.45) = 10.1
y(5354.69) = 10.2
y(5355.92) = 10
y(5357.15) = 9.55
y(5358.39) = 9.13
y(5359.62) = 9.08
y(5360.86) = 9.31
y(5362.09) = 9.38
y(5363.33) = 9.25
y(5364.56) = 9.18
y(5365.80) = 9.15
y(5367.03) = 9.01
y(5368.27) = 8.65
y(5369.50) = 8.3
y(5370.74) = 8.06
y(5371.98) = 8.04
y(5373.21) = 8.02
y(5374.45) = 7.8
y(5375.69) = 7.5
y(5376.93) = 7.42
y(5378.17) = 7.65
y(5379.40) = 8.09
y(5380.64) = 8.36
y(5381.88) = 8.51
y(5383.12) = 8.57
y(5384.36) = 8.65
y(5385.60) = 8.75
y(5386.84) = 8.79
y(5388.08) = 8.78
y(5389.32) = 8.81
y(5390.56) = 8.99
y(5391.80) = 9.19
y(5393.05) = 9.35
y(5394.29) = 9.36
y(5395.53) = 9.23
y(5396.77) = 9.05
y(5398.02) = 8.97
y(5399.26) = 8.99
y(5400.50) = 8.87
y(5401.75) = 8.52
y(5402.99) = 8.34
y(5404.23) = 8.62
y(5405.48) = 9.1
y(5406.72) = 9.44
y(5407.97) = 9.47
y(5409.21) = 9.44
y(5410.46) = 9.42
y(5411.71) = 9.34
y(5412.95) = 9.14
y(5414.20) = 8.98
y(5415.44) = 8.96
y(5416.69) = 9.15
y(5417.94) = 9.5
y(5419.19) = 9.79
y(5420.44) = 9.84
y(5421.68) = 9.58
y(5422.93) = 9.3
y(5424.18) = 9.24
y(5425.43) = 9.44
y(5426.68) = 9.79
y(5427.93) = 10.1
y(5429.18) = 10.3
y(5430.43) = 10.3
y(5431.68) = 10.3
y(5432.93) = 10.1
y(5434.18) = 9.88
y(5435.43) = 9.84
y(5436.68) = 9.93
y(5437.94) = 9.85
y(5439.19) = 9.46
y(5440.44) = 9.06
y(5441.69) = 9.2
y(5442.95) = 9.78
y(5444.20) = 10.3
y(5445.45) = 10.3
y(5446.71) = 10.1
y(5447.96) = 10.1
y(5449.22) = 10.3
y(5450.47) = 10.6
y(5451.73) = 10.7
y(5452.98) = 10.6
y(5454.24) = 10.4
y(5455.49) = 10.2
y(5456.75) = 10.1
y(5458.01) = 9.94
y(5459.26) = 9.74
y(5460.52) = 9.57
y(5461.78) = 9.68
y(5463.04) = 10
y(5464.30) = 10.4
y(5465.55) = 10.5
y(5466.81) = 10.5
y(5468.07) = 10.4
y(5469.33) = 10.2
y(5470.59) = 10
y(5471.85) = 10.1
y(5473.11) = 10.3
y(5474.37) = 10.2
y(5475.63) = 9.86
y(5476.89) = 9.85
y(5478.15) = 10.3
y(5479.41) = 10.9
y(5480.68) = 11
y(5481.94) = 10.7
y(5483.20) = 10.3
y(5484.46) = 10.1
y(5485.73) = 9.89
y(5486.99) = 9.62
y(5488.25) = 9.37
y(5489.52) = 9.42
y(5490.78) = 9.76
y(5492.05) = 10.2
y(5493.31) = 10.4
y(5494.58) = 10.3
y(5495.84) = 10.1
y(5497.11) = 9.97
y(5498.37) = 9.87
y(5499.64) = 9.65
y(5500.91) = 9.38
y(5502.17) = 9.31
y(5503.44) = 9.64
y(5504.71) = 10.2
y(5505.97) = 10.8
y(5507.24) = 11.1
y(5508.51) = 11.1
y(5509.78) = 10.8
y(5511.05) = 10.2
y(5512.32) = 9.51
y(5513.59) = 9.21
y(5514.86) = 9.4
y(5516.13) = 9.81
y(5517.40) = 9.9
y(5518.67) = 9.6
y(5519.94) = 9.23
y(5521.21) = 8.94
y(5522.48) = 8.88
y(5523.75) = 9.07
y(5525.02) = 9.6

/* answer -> 2.6 angstroms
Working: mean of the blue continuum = 8.58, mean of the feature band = 8.87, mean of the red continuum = 10.1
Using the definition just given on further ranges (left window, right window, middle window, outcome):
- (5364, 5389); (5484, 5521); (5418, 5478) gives -4.9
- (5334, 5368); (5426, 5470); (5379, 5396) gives 1.3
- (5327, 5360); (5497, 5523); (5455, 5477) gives -1.0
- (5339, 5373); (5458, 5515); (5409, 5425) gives 0.4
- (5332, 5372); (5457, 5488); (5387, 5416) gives 1.4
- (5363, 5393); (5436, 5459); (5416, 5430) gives -0.2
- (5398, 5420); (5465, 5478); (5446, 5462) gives -0.4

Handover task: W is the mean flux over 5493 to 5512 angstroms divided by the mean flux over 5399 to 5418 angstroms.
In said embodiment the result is 1.12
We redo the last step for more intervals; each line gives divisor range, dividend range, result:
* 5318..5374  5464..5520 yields 1.12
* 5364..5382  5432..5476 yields 1.22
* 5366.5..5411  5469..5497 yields 1.17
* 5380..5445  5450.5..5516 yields 1.09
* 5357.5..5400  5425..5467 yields 1.15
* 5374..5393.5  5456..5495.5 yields 1.20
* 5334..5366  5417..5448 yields 1.06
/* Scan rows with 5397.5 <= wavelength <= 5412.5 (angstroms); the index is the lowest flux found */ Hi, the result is 8.34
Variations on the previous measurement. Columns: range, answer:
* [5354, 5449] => 7.42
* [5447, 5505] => 9.31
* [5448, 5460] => 9.74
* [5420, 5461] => 9.06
